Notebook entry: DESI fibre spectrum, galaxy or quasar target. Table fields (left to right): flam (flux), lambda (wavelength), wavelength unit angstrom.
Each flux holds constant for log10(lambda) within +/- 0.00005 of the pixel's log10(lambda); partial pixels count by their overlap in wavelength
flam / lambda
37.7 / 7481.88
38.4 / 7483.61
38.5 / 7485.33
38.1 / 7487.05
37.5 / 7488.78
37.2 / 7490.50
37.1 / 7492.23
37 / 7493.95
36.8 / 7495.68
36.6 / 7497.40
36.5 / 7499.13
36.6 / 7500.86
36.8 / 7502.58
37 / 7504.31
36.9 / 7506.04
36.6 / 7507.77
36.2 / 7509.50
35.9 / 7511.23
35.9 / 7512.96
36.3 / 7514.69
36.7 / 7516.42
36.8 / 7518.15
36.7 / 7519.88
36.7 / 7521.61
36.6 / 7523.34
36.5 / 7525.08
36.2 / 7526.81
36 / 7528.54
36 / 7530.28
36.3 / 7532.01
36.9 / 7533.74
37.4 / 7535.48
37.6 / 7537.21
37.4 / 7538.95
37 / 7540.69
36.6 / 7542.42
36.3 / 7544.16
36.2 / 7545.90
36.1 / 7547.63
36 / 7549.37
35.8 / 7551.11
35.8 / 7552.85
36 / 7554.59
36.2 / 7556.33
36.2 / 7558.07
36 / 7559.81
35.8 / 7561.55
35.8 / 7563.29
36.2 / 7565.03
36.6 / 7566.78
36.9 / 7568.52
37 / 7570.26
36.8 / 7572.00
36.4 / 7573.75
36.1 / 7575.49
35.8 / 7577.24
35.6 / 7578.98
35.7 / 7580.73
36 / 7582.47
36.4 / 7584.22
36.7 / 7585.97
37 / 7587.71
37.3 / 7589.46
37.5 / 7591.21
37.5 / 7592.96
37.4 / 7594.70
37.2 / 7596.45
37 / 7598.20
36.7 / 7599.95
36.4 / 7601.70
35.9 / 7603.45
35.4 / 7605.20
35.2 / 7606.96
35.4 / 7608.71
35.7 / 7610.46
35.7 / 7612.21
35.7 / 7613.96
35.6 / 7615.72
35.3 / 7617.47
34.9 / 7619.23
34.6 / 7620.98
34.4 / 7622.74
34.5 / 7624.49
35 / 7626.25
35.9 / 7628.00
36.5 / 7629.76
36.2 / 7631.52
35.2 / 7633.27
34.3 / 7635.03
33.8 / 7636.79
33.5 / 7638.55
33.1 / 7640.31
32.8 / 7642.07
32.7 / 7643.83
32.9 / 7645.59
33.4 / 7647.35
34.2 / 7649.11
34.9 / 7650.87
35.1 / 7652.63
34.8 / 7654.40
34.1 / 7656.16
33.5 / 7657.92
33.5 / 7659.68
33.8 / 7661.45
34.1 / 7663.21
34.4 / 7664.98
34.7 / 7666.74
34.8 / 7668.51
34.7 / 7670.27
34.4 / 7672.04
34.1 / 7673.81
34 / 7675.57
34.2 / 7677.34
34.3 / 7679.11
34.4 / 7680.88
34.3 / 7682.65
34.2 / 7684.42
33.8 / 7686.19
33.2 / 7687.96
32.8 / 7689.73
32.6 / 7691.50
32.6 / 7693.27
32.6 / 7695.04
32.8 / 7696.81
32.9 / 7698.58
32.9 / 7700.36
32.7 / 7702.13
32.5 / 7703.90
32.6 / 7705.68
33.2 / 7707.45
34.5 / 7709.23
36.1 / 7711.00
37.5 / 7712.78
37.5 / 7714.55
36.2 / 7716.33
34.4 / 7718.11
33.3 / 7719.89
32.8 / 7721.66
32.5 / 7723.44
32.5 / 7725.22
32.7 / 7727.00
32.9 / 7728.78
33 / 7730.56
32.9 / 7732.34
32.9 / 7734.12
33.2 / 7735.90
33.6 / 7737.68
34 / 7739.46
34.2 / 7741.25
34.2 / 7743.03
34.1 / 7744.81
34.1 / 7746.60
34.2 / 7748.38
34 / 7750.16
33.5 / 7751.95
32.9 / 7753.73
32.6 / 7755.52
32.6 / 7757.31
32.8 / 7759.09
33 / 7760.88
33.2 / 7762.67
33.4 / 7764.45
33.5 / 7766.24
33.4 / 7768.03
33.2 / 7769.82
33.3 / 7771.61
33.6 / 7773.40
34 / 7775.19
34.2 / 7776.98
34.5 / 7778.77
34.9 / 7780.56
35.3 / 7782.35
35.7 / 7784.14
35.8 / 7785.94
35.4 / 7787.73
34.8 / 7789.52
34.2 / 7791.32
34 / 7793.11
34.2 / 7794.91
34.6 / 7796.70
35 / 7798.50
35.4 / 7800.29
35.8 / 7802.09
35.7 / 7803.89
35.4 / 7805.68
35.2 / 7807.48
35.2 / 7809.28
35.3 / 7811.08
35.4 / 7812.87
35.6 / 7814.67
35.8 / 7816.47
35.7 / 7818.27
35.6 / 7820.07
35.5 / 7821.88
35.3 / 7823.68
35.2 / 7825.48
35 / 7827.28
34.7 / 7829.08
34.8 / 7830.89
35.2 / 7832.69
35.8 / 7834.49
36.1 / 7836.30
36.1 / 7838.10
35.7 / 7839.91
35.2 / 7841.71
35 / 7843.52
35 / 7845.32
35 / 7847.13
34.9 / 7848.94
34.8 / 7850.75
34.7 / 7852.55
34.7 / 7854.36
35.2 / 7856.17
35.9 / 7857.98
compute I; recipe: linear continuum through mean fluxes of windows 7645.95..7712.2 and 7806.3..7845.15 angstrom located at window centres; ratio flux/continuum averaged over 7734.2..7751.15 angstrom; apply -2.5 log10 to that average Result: 0.019 mag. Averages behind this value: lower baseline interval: 33.8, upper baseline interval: 35.4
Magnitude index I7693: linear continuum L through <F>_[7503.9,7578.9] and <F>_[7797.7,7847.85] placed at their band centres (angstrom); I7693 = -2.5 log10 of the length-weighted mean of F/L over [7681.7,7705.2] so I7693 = 0.09 mag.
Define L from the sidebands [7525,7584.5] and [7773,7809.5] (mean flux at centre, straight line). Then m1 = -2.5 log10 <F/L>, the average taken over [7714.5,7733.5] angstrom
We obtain 0.06 mag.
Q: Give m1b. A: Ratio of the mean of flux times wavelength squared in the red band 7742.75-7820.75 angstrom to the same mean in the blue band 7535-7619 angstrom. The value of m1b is 1.0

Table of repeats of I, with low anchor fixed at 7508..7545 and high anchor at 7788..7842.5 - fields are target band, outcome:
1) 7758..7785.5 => 0.049 mag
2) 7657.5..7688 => 0.054 mag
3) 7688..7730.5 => 0.067 mag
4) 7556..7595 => -0.004 mag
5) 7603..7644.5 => 0.038 mag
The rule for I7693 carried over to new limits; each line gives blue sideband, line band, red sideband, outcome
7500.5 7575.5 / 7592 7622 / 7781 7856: 0.01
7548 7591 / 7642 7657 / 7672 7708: 0.01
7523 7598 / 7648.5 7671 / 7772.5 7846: 0.05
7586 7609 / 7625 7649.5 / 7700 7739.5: 0.05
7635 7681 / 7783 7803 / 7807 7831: 0.00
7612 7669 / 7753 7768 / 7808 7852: 0.06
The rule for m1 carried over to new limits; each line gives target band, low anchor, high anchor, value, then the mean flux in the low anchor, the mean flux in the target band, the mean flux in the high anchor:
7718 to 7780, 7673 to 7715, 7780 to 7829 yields 0.04 mag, 33.8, 33.4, 35.2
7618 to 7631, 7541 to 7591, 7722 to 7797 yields 0.01 mag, 36.3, 35.1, 33.7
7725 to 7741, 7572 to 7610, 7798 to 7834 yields 0.08 mag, 36.4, 33.1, 35.4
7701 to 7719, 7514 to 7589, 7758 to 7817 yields 0.01 mag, 36.4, 34.7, 34.6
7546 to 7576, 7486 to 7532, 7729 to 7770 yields -0.01 mag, 36.7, 36.2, 33.4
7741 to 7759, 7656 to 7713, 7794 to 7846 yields 0.03 mag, 33.8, 33.6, 35.3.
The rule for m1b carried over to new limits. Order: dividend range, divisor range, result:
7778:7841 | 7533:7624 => 1.03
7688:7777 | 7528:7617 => 0.96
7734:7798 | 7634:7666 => 1.03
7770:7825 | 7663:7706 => 1.07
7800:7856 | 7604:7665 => 1.07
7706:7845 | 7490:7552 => 1.01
